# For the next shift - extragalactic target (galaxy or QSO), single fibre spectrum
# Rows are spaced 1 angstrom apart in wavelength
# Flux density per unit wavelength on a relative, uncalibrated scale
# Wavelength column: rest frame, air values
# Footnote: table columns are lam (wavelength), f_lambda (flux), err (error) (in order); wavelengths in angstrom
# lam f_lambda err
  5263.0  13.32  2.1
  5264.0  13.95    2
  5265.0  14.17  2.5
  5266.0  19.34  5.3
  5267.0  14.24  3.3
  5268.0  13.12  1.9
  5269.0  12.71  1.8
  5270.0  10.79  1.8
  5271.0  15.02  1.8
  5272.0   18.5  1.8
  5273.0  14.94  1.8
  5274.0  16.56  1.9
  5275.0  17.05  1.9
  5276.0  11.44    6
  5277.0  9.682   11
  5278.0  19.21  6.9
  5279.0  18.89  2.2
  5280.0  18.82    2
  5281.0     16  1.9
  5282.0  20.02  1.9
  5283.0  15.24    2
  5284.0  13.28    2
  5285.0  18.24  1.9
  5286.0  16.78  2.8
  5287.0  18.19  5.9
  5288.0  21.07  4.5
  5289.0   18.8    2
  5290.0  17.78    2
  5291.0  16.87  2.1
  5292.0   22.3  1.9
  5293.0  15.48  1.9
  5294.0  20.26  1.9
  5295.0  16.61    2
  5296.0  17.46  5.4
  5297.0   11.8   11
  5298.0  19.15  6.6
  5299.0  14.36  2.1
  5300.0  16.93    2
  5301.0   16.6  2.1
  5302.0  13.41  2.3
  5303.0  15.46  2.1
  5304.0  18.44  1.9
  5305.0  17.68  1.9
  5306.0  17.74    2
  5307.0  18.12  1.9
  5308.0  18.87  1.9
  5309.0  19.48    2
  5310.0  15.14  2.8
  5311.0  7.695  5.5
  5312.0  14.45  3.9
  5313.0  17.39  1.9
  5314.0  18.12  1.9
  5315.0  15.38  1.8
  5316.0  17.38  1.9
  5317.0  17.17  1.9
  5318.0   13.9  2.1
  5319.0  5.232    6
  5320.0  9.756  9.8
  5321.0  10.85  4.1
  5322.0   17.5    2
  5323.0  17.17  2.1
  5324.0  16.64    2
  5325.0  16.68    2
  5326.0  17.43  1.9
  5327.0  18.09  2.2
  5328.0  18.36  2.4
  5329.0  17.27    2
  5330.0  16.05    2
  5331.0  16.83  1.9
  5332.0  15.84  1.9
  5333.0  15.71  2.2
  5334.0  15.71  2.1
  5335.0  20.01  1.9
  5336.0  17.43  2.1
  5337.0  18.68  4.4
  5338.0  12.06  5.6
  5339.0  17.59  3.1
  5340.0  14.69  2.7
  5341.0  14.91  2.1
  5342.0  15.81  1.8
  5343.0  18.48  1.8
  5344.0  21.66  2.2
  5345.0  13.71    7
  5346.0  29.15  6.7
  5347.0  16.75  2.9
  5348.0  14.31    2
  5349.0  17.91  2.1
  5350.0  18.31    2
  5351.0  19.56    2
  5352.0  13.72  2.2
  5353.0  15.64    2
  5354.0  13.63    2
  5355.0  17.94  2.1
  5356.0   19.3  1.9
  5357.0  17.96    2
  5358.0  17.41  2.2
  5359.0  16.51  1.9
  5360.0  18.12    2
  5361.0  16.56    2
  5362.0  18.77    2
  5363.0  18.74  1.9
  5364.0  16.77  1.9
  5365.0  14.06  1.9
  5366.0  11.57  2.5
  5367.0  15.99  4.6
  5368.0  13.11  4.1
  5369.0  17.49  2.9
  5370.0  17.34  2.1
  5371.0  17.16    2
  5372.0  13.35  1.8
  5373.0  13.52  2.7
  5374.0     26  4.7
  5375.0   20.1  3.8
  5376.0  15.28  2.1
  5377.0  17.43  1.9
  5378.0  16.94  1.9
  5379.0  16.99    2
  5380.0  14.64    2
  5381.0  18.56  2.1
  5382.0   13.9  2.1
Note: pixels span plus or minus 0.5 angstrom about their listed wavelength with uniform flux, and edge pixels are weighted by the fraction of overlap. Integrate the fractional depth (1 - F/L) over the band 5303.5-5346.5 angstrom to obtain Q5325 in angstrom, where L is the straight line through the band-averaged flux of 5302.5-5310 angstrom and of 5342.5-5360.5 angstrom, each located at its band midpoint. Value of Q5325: 3.3 angstrom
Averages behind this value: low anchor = 17.8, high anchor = 17.8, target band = 16.4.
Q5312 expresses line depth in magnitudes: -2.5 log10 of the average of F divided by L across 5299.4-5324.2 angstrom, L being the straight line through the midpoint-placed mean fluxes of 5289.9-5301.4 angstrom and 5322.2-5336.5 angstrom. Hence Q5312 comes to 0.11 mag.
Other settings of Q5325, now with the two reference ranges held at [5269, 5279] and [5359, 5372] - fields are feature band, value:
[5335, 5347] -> -1.4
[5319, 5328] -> 0.3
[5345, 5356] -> -1.1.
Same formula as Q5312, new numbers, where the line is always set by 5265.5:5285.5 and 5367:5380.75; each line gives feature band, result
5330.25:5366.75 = -0.03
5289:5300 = -0.09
